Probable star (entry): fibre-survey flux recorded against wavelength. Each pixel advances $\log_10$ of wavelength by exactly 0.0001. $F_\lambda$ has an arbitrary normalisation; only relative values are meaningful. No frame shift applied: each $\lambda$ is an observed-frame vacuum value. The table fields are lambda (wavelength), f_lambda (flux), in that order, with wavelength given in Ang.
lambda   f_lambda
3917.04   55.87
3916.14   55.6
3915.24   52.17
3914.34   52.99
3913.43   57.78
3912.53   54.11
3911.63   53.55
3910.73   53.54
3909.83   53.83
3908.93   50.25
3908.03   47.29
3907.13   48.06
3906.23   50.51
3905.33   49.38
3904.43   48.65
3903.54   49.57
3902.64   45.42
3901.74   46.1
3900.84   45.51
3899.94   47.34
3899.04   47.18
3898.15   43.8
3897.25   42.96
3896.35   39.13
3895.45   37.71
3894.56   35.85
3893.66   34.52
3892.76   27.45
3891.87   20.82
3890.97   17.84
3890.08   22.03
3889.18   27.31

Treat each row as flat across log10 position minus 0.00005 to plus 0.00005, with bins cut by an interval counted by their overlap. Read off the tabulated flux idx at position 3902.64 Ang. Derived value 45.42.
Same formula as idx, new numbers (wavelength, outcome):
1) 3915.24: 52.17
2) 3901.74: 46.1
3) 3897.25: 42.96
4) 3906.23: 50.51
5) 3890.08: 22.03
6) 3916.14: 55.6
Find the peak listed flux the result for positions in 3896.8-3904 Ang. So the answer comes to 49.57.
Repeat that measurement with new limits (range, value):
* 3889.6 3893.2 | 27.45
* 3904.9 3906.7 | 50.51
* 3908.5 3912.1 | 53.83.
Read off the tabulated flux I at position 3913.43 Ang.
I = 57.78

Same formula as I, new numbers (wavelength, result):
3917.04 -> 55.87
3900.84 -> 45.51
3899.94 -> 47.34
